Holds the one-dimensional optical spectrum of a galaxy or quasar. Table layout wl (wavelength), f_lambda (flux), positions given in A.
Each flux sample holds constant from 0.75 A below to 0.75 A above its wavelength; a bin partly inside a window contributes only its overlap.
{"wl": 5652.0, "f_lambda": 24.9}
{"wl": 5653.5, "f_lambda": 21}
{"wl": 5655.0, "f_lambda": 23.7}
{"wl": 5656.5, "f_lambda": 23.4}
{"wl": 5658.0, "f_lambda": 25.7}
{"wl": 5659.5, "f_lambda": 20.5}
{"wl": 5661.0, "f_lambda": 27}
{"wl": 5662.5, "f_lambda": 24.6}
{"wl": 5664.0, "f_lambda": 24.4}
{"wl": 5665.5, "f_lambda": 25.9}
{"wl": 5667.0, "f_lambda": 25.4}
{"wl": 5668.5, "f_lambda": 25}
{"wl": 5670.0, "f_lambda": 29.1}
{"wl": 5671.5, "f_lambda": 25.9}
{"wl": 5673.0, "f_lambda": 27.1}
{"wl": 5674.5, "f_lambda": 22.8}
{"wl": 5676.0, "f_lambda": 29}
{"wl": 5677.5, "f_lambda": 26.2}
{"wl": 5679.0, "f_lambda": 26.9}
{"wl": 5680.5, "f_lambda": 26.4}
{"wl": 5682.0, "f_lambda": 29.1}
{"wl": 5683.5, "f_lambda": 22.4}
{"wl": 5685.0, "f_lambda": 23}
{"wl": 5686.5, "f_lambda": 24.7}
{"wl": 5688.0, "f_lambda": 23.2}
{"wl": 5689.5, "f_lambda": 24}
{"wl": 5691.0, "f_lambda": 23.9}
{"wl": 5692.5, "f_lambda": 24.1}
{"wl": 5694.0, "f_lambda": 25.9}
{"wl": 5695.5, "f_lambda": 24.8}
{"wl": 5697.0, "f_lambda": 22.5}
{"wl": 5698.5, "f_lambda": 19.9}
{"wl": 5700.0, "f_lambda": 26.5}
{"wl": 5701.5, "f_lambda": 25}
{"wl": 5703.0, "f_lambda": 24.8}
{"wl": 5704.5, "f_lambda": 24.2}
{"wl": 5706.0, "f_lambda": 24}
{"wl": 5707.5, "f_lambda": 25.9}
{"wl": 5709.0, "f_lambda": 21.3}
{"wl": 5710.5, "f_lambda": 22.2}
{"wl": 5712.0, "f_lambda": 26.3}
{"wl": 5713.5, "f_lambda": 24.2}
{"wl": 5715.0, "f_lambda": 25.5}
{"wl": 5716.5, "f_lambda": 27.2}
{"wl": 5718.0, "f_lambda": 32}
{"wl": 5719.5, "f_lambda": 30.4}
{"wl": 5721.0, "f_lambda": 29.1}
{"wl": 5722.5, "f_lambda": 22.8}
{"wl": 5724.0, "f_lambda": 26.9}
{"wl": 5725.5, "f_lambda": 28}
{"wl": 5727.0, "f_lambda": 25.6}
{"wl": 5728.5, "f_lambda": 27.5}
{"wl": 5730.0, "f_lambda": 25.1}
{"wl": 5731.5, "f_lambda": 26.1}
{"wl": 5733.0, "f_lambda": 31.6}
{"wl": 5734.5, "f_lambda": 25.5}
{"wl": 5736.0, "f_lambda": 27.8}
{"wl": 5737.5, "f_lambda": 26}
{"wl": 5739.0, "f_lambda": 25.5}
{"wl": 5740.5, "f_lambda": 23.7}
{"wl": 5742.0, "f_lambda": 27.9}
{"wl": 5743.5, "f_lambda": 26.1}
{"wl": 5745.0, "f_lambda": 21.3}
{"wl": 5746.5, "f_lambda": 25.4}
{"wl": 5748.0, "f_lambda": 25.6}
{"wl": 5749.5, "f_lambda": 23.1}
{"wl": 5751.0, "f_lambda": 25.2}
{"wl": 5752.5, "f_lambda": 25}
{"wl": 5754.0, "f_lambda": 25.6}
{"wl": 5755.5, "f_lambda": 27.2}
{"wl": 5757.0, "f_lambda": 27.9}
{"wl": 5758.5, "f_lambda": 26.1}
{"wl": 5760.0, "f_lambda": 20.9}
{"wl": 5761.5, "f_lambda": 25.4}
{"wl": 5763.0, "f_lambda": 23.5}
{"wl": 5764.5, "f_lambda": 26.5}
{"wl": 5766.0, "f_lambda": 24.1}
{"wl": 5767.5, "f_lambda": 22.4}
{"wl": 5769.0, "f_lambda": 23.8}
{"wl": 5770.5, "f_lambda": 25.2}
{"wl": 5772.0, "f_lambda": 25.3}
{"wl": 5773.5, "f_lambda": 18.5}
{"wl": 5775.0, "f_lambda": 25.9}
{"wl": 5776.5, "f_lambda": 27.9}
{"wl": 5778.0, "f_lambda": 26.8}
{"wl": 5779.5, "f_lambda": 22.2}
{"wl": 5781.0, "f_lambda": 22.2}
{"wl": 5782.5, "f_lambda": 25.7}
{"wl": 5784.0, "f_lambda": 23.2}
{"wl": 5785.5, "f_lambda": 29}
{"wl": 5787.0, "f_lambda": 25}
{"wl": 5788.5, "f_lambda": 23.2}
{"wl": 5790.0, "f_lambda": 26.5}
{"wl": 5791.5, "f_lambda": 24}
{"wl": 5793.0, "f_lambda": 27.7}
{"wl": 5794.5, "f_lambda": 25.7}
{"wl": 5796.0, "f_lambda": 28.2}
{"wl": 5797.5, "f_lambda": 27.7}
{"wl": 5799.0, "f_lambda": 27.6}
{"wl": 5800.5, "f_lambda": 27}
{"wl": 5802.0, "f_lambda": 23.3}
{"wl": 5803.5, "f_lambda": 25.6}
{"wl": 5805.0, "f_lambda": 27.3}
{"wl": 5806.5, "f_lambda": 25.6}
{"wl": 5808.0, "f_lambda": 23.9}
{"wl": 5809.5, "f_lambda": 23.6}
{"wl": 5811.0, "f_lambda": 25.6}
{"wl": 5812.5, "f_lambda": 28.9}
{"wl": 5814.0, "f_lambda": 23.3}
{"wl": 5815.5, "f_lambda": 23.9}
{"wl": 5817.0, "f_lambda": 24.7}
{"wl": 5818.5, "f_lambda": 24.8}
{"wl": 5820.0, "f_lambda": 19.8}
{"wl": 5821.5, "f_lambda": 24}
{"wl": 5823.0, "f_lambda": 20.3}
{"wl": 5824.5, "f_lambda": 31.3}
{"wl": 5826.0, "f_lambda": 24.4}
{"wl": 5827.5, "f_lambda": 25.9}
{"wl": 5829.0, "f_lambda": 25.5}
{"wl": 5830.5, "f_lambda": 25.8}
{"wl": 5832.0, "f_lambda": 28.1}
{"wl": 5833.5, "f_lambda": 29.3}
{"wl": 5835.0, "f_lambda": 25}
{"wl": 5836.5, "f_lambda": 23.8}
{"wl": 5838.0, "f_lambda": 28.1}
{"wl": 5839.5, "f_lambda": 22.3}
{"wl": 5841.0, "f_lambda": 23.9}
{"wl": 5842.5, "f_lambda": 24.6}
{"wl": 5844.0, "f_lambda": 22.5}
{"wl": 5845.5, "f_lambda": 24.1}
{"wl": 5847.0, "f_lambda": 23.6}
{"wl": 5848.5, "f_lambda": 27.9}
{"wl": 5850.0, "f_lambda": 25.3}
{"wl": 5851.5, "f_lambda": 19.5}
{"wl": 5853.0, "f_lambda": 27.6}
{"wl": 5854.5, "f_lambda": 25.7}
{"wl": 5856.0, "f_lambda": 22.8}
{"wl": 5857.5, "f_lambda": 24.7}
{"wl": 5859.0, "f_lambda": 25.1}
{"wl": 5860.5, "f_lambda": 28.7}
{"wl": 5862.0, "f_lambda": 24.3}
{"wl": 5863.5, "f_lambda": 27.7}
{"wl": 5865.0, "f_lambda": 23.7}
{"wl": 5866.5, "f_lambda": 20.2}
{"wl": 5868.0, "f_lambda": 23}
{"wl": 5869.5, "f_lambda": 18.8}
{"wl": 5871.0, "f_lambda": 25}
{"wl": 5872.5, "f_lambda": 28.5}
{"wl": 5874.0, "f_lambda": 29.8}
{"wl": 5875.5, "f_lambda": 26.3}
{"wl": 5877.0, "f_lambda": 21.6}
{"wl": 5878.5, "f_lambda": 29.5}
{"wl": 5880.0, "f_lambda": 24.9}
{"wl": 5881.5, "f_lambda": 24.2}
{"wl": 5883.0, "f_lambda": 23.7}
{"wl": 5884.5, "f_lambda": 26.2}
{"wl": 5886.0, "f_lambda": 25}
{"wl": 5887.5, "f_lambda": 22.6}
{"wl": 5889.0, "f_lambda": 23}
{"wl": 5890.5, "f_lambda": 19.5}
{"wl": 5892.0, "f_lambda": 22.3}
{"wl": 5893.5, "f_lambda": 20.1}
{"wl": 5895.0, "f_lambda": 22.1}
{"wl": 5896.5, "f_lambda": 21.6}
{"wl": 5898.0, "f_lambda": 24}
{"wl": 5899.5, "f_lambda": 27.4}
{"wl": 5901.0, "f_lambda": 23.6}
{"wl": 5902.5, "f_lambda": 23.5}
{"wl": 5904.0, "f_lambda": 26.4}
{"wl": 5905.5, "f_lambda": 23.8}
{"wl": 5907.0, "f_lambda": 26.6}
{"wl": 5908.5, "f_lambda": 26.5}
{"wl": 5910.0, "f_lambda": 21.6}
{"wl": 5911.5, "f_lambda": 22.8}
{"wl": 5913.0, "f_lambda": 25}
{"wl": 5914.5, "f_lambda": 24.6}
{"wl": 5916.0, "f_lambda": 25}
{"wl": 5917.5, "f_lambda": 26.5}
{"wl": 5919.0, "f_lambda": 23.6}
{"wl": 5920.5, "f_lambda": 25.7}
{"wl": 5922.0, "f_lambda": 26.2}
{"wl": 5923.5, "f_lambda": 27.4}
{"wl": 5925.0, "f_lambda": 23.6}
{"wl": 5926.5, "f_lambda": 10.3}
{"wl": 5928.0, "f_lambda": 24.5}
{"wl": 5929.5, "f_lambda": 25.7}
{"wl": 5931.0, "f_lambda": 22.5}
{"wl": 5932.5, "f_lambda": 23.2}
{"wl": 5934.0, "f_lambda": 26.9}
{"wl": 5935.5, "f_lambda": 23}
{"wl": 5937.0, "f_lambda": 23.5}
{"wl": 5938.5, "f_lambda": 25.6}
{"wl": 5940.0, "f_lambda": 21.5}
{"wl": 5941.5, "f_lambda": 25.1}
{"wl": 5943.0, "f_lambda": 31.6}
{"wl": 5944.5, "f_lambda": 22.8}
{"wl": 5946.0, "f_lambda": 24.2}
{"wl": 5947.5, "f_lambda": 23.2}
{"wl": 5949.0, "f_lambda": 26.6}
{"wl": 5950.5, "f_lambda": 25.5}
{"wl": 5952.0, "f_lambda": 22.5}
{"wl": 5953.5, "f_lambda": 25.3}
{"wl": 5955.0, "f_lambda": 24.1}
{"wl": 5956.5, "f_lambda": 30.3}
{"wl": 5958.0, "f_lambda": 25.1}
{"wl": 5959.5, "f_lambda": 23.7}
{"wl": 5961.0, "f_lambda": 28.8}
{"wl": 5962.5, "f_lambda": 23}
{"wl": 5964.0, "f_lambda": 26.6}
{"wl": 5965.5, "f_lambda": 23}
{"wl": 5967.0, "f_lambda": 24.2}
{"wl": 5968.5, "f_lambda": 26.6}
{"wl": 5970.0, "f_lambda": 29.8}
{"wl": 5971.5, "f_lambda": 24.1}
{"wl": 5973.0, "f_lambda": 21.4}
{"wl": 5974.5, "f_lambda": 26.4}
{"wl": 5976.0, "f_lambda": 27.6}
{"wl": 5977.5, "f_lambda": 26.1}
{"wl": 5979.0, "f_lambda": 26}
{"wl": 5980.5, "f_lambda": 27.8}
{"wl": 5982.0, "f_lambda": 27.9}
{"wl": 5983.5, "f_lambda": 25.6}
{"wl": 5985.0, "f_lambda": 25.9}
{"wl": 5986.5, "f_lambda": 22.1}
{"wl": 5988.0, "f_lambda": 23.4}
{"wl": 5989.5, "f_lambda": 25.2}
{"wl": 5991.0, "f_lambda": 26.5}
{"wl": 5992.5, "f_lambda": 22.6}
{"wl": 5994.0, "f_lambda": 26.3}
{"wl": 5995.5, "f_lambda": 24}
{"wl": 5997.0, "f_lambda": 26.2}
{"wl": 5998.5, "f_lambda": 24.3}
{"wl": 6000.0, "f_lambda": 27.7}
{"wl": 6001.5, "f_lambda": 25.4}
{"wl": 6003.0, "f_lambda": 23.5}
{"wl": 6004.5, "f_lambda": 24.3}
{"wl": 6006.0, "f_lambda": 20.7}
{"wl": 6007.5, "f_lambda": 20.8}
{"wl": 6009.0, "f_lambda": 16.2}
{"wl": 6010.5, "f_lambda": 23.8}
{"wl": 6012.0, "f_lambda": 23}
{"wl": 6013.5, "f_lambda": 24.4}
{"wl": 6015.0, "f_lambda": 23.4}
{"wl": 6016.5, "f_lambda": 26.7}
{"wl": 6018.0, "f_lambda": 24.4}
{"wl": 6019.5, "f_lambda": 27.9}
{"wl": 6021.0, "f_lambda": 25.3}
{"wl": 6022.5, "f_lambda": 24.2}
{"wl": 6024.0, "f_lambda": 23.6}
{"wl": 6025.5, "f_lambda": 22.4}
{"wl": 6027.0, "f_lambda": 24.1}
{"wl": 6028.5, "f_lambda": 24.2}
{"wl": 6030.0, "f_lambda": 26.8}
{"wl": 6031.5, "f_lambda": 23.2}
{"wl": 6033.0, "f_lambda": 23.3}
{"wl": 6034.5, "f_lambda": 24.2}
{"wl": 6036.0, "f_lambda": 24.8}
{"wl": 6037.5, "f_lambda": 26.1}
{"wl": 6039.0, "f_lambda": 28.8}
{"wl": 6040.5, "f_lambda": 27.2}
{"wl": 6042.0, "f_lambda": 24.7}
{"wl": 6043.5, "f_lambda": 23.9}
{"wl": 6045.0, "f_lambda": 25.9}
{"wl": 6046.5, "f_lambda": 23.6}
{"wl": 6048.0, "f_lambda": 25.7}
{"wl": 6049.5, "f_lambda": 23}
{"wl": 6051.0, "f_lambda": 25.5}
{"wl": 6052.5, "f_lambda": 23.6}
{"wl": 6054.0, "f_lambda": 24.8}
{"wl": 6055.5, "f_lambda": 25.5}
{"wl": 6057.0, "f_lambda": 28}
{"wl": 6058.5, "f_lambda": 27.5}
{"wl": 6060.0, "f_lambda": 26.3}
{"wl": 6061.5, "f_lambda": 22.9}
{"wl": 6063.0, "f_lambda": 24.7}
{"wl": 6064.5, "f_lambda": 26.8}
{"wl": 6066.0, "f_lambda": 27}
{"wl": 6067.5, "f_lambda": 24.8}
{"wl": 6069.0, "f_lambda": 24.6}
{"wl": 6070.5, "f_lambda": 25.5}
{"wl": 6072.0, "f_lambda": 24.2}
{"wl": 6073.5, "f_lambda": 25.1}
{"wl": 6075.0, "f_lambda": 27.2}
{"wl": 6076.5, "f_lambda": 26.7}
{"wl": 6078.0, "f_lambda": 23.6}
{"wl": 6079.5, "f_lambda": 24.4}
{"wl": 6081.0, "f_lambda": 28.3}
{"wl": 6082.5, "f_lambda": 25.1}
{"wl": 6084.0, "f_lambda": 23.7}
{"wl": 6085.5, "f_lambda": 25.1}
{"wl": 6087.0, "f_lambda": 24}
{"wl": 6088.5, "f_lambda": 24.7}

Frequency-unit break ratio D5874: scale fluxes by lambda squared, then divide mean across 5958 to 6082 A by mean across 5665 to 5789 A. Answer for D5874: 1.1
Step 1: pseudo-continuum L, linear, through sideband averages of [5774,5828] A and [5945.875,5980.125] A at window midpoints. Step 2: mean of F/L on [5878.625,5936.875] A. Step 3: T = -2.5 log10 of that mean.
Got 0.067 mag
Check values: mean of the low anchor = 25.3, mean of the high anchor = 25.4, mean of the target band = 23.9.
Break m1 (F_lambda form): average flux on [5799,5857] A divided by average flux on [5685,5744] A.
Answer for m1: 0.98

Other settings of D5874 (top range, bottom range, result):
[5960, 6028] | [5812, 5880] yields 1.04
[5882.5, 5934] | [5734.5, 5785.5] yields 1.00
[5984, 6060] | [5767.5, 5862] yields 1.05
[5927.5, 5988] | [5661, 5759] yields 1.07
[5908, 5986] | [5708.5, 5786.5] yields 1.05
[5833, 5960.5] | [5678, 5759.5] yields 1.02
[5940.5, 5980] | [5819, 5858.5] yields 1.07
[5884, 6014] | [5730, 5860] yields 1.02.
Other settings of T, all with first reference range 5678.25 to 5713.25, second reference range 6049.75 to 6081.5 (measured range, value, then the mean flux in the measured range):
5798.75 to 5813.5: -0.04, 25.7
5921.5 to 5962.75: 0.03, 24.5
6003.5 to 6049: 0.05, 24.2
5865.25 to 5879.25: 0.01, 24.7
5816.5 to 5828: 0.02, 24.4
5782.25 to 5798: -0.06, 26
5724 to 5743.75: -0.09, 26.7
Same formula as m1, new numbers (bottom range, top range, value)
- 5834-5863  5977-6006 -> 1.02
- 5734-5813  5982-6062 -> 0.97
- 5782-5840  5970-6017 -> 0.96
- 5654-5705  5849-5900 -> 0.97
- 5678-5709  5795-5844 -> 1.04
